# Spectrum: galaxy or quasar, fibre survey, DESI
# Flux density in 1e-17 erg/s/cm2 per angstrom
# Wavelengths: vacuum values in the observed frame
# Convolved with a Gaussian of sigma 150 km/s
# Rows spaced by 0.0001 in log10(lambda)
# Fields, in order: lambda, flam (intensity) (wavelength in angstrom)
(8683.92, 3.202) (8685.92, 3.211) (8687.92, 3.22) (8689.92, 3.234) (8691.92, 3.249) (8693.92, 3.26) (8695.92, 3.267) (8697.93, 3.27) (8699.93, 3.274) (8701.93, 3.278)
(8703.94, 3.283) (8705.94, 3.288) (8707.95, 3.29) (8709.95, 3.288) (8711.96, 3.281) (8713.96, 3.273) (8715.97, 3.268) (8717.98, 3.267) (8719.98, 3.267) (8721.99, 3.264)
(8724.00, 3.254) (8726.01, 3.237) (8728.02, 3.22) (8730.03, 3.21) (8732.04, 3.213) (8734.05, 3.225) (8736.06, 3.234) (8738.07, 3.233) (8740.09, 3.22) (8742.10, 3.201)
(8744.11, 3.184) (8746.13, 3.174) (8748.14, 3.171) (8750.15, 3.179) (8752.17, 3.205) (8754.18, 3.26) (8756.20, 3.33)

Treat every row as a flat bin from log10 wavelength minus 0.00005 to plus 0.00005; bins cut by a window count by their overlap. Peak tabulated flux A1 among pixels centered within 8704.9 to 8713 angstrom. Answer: 3.29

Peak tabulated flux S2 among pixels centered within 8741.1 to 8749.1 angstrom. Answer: 3.201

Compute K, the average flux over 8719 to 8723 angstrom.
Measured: 3.26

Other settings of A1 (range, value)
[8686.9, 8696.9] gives 3.267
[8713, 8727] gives 3.273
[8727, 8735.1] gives 3.225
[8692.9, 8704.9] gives 3.283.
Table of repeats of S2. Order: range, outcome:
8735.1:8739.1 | 3.234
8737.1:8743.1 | 3.233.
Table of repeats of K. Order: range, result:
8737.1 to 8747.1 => 3.2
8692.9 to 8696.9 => 3.27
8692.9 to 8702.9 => 3.27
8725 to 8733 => 3.22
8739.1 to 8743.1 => 3.21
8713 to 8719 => 3.27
